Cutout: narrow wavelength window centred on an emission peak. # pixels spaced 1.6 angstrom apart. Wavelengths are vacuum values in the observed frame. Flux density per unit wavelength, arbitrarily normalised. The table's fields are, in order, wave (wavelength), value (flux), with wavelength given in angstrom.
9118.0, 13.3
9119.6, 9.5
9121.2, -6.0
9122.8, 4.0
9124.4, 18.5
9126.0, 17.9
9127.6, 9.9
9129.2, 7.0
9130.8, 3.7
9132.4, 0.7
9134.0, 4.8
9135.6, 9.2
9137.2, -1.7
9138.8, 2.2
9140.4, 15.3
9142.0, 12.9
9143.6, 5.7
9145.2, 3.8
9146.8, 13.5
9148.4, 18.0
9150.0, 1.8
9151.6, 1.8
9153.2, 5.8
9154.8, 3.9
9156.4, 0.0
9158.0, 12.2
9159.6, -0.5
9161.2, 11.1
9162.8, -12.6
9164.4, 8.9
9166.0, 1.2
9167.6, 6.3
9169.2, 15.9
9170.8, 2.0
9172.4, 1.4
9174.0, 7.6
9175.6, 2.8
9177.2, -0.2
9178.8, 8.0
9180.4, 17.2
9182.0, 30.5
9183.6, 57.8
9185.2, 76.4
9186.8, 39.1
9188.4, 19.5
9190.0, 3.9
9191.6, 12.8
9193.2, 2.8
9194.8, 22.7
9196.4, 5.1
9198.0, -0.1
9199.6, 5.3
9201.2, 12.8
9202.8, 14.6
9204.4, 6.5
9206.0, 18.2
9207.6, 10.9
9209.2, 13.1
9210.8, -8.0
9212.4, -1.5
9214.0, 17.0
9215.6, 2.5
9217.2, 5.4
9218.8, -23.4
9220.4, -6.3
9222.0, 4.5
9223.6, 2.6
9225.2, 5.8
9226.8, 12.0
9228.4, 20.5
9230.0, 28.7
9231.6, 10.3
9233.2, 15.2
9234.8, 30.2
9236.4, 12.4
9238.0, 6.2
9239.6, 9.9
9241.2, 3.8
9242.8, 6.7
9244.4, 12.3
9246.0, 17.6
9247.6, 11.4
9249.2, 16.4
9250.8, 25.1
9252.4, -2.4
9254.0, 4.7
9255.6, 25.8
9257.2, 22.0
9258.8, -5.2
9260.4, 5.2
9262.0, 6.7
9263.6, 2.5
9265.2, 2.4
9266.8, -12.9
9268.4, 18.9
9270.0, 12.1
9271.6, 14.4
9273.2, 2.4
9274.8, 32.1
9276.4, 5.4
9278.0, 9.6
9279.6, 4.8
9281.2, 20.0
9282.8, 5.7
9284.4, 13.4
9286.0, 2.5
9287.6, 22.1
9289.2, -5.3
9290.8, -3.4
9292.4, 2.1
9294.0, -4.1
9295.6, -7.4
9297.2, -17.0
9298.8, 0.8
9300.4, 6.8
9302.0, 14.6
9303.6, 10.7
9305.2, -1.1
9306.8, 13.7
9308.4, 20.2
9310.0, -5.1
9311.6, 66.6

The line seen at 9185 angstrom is [O III] 5007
